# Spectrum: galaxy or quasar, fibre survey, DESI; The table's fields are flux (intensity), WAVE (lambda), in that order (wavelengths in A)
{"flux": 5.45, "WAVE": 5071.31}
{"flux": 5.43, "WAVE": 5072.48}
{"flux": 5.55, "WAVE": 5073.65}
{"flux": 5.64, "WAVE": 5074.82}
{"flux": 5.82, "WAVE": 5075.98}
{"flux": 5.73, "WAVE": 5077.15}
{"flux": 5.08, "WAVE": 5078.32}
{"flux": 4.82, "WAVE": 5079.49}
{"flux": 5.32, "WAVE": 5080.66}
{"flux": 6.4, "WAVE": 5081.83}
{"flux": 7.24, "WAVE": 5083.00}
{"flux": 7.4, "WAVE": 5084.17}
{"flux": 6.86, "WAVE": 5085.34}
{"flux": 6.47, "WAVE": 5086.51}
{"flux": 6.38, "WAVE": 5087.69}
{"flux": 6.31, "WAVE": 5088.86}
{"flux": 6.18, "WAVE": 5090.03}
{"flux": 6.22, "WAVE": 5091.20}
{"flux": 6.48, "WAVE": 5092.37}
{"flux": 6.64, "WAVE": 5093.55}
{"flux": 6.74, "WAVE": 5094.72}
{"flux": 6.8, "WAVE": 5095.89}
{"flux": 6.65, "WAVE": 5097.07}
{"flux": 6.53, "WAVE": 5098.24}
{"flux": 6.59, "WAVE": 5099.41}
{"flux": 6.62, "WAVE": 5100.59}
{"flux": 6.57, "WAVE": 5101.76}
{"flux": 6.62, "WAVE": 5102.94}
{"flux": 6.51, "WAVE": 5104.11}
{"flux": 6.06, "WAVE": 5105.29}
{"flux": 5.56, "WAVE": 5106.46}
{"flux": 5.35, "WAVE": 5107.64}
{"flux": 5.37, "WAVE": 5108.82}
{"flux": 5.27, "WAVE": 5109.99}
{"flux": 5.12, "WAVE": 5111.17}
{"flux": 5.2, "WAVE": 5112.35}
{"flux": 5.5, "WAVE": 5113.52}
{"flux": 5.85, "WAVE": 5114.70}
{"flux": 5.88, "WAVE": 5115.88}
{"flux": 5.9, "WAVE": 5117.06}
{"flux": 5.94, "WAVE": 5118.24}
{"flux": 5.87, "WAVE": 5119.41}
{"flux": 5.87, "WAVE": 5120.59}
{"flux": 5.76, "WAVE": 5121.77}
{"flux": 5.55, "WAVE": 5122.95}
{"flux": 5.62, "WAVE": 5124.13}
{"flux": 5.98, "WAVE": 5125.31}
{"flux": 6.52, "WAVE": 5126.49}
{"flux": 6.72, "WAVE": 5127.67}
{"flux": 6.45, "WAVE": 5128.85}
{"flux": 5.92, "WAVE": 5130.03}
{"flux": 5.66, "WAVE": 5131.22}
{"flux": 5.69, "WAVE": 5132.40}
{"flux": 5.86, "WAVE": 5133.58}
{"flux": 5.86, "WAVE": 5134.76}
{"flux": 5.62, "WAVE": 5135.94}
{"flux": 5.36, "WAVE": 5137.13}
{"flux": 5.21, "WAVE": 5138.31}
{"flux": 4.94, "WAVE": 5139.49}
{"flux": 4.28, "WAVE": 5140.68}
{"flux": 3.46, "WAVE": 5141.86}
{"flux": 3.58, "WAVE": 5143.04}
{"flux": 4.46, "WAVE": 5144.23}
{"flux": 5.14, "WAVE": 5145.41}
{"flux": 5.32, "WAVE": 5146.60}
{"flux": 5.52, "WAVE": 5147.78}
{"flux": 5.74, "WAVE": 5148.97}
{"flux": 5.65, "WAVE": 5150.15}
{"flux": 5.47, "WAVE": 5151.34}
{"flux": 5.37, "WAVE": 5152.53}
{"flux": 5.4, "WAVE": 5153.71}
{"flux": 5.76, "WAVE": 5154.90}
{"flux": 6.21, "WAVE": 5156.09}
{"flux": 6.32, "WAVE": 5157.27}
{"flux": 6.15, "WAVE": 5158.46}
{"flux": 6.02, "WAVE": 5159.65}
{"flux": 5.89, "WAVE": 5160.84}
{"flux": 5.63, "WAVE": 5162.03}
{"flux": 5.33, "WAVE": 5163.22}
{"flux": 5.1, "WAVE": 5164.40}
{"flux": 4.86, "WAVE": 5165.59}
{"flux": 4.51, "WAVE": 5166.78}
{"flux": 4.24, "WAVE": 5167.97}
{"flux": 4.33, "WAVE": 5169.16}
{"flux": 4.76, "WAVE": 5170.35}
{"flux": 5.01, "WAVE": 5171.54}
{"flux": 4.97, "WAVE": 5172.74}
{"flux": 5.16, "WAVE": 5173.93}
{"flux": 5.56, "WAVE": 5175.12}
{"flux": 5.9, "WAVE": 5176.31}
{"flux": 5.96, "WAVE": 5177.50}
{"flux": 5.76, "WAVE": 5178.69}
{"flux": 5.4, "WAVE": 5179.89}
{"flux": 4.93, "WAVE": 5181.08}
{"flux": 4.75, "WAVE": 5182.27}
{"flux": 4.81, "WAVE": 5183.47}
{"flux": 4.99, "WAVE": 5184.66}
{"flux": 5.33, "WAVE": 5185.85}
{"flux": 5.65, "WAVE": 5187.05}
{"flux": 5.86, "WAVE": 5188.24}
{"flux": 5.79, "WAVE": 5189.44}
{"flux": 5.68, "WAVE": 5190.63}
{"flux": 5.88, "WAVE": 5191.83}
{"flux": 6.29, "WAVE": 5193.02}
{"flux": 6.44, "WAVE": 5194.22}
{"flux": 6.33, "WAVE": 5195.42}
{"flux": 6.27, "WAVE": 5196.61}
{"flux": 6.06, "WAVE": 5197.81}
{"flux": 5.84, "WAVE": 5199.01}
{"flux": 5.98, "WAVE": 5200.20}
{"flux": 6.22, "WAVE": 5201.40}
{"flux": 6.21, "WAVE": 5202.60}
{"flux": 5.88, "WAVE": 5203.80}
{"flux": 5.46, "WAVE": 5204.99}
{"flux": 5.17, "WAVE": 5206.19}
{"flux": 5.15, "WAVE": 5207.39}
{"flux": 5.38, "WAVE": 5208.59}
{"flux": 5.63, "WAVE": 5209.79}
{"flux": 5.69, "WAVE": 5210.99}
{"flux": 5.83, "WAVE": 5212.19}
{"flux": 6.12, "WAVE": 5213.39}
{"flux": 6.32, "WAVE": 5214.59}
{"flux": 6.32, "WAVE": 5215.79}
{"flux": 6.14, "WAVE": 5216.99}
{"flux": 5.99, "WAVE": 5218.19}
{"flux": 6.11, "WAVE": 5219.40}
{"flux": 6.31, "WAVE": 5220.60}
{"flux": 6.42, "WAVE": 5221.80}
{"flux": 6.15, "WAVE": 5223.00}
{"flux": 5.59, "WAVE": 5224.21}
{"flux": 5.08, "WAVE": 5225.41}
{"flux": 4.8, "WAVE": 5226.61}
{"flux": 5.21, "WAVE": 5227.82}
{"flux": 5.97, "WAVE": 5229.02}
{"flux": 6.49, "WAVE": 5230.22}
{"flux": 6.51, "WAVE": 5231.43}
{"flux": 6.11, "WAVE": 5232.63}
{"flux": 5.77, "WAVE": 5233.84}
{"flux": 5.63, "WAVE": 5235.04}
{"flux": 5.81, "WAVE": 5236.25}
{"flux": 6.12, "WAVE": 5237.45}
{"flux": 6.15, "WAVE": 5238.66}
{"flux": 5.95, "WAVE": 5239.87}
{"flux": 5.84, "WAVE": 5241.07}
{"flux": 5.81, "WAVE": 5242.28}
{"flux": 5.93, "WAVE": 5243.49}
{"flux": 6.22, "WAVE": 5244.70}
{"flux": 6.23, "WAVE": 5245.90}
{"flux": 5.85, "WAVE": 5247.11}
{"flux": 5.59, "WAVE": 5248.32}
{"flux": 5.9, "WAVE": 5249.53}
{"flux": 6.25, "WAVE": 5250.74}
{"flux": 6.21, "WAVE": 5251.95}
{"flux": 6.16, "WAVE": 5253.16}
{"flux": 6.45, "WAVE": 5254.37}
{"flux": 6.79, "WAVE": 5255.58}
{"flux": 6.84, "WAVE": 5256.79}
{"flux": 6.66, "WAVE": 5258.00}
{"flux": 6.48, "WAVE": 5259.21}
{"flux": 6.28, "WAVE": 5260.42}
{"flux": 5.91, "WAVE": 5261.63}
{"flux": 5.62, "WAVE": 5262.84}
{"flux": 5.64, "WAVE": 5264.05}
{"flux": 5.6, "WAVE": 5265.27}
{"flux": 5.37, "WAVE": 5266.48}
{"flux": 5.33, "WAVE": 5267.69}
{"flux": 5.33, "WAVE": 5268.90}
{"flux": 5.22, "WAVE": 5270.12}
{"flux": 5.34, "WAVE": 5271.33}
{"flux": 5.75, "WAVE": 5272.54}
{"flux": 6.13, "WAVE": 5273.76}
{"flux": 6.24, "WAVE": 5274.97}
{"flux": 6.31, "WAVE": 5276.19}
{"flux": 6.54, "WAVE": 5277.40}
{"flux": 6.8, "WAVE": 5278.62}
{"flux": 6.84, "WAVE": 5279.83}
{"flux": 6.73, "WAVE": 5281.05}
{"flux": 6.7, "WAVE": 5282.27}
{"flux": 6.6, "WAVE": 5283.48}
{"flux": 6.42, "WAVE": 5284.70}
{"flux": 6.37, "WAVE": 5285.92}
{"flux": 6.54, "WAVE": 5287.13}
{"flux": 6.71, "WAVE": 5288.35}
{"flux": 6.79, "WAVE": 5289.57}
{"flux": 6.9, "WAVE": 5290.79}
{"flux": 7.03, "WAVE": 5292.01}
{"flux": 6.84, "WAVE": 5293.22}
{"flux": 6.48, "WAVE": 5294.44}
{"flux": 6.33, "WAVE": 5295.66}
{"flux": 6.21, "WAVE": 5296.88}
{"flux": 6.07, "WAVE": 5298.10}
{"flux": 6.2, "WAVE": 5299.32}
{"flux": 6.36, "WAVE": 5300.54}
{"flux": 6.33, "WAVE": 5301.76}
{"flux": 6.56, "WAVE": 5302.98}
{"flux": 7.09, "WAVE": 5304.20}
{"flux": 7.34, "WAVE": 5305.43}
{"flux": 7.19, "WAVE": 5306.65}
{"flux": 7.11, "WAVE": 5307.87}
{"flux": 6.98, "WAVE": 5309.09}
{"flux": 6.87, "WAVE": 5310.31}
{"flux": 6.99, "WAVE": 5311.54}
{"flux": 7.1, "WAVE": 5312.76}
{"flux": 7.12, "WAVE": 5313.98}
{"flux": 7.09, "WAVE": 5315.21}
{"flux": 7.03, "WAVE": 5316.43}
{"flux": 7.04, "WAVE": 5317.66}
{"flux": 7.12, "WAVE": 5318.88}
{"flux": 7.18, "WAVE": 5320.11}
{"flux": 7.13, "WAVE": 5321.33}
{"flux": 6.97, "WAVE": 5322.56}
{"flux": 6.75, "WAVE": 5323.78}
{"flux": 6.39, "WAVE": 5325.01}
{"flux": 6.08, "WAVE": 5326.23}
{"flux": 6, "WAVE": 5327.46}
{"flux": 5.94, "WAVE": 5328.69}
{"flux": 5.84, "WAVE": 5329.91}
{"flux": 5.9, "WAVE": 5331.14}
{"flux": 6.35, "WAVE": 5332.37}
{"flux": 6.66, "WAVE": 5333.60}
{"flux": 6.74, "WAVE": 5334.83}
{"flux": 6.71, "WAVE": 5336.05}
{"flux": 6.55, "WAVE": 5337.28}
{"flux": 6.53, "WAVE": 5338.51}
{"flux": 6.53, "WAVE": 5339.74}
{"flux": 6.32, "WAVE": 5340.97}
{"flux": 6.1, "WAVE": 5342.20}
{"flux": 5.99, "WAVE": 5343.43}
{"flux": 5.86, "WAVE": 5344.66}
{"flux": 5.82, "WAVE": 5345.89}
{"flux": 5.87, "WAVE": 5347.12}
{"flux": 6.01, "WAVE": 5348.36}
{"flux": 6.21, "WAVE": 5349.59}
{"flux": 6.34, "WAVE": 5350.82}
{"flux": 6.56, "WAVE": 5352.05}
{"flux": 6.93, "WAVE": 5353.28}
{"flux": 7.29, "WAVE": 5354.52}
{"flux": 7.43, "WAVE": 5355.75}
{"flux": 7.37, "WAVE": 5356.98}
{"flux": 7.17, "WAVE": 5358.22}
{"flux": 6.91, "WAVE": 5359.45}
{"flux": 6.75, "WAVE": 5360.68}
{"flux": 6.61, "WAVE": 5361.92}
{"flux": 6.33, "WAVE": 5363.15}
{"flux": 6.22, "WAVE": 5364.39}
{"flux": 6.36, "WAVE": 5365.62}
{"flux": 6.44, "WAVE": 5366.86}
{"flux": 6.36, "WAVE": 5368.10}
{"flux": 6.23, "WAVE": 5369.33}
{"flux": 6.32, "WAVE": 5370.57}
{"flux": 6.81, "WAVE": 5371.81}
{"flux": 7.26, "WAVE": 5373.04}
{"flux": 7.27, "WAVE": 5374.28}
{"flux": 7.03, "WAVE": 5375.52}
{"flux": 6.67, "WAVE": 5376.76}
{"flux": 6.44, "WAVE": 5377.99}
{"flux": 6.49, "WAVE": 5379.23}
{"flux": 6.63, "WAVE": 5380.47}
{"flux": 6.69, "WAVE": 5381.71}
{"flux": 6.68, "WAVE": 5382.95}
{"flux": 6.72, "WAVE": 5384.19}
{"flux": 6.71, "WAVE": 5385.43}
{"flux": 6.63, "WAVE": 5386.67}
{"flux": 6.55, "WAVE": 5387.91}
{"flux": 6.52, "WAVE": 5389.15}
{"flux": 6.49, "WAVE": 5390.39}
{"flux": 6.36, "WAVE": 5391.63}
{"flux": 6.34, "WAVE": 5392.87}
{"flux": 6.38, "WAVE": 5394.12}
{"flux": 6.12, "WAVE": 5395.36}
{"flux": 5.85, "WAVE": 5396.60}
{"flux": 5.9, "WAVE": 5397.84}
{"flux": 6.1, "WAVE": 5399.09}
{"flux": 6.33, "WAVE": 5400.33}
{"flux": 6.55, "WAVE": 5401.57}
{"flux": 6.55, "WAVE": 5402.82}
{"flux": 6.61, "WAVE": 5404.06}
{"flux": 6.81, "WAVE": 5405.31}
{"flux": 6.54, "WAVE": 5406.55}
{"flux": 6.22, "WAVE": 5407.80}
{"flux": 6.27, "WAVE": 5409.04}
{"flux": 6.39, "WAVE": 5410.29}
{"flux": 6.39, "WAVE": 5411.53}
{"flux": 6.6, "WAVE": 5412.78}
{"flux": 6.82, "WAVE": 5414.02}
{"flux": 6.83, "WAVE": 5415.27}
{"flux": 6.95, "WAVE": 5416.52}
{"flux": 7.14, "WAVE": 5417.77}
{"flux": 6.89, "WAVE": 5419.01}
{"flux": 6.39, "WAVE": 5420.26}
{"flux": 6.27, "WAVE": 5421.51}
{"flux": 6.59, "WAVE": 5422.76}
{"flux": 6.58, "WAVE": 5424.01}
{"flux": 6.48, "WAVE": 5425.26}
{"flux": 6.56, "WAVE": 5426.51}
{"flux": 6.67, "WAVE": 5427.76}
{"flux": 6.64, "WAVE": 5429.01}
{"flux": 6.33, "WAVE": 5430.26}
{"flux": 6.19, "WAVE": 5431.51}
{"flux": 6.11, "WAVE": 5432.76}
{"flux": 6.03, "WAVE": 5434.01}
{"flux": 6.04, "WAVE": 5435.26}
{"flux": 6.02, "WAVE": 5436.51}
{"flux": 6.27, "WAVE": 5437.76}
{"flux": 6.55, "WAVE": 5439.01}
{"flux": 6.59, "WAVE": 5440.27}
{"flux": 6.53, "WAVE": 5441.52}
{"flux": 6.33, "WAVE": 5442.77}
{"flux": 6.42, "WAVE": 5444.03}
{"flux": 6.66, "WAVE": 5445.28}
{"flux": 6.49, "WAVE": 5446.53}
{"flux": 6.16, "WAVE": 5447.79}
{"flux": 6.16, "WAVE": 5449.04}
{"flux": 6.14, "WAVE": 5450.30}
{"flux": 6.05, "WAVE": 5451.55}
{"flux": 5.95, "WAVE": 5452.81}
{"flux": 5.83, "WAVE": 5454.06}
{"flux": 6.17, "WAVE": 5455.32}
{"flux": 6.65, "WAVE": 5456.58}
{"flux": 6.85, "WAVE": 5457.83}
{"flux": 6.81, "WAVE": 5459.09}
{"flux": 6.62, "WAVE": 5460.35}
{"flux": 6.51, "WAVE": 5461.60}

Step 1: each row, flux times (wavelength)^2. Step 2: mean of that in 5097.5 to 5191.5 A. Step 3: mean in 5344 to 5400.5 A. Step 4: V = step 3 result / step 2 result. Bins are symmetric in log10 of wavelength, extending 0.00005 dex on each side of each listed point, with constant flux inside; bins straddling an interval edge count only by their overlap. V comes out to 1.29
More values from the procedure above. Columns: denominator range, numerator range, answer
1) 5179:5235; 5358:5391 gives 1.22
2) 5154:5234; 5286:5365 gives 1.23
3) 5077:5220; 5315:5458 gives 1.24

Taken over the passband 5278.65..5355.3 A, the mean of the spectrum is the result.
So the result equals 6.59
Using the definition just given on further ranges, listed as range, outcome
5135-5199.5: 5.38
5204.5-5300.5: 6.08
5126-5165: 5.5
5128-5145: 5.19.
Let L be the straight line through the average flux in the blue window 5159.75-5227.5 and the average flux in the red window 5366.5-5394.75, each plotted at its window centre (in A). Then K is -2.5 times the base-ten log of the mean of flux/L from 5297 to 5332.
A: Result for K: -0.07 mag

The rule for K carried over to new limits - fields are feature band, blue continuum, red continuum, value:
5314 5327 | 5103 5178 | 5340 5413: -0.10 mag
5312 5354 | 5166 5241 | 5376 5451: -0.06 mag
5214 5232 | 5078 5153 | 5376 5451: 0.02 mag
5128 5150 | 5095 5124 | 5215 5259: 0.14 mag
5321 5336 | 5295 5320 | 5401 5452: 0.06 mag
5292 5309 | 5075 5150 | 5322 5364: -0.05 mag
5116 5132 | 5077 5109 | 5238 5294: 0.05 mag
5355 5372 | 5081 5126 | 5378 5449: -0.04 mag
